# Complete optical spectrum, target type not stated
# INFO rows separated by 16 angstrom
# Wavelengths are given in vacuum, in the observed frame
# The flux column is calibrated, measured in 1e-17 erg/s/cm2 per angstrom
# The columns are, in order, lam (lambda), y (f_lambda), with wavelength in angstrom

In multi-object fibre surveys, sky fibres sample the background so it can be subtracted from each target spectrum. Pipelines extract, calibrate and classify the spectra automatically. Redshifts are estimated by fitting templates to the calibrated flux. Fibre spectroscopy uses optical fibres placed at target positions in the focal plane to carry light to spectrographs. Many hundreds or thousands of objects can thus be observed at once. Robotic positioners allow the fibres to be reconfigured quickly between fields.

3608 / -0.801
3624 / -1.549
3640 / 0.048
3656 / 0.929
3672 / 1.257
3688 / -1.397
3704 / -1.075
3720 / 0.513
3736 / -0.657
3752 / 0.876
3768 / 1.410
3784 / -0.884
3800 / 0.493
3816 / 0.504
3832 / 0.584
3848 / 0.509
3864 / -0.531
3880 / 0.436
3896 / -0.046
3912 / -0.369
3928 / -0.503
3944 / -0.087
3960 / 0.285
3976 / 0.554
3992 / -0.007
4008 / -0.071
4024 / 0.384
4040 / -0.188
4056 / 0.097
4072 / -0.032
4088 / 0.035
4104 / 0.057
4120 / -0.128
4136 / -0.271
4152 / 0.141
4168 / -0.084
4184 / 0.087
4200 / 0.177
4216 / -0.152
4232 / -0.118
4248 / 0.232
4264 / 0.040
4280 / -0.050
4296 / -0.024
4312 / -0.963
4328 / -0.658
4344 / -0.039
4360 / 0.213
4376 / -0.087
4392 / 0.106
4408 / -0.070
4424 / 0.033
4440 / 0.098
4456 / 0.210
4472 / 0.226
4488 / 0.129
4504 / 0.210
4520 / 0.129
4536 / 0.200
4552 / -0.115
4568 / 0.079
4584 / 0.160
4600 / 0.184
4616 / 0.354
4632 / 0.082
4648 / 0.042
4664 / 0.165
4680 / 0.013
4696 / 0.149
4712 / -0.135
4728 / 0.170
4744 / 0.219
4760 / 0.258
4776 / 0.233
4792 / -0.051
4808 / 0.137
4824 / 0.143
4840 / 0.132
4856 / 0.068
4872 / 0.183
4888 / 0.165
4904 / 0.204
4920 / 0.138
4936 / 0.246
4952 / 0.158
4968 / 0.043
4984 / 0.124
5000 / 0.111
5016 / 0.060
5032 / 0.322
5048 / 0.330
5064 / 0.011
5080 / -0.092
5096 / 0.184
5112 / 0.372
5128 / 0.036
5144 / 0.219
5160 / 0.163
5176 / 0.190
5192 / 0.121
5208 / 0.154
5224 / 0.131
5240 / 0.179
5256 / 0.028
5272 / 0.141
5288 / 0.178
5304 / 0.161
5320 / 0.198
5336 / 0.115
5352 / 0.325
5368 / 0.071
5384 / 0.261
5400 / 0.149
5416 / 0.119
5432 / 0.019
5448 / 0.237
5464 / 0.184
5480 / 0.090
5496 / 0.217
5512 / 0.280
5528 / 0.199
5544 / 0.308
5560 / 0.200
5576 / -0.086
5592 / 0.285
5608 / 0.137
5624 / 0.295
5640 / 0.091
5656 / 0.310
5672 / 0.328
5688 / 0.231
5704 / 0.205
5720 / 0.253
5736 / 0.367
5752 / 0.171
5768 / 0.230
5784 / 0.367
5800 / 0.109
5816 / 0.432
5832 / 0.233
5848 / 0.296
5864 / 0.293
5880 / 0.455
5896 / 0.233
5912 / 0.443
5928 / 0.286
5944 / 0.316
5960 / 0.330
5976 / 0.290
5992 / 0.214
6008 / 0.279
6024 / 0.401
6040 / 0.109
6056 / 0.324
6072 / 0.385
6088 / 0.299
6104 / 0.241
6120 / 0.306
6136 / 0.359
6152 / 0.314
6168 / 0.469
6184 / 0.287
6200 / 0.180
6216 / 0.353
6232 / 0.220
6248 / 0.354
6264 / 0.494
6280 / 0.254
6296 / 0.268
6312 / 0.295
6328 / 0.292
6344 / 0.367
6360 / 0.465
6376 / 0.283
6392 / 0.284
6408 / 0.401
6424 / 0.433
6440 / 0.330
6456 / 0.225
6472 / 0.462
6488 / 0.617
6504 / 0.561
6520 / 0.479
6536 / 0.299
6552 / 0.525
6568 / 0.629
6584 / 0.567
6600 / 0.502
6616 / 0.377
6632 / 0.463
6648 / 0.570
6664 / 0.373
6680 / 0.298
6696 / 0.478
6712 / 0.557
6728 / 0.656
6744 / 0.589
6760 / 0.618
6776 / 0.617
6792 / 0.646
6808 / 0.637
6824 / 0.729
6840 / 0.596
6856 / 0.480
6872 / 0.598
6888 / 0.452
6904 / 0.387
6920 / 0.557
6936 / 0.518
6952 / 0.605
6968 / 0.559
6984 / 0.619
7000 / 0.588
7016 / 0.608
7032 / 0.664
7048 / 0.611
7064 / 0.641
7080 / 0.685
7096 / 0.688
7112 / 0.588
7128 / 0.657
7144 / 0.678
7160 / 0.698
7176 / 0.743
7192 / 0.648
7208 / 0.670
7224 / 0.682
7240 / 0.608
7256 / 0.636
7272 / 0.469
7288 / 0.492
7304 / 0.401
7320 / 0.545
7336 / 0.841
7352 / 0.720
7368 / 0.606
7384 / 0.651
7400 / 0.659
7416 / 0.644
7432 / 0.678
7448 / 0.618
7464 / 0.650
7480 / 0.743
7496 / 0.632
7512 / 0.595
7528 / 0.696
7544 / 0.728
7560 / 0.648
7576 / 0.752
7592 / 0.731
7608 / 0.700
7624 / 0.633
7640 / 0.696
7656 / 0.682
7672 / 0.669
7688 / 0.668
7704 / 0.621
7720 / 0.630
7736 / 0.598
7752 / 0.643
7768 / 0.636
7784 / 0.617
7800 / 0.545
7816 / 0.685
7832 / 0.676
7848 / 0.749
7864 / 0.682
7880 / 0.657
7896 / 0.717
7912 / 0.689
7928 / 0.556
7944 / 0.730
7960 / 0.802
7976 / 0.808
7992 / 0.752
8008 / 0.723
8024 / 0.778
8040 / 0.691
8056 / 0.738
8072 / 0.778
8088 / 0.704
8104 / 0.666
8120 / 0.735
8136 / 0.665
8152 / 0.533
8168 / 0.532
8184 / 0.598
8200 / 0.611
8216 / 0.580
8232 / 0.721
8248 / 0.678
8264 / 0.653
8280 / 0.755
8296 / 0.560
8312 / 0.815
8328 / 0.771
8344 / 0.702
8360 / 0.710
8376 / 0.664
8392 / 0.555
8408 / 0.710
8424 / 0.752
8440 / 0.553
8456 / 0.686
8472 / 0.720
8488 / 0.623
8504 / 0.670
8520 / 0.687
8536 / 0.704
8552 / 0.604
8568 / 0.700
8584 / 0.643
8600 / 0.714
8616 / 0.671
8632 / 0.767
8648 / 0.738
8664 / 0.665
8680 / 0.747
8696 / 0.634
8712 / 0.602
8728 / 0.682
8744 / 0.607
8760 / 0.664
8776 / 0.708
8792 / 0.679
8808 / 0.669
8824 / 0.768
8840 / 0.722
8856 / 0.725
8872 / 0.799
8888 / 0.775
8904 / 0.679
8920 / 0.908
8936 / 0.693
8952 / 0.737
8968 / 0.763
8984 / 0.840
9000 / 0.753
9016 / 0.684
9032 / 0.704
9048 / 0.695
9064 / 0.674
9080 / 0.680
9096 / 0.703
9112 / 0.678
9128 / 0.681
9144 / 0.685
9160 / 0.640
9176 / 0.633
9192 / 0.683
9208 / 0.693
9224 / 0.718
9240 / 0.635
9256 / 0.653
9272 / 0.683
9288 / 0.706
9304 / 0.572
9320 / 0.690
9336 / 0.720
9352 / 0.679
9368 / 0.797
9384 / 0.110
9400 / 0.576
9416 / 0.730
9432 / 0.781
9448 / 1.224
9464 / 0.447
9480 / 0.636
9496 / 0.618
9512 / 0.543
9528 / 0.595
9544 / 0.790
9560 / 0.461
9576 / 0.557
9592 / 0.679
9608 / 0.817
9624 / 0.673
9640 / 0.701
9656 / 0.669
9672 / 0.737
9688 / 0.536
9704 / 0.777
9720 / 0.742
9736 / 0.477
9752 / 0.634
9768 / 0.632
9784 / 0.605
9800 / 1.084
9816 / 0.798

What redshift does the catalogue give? 0.681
